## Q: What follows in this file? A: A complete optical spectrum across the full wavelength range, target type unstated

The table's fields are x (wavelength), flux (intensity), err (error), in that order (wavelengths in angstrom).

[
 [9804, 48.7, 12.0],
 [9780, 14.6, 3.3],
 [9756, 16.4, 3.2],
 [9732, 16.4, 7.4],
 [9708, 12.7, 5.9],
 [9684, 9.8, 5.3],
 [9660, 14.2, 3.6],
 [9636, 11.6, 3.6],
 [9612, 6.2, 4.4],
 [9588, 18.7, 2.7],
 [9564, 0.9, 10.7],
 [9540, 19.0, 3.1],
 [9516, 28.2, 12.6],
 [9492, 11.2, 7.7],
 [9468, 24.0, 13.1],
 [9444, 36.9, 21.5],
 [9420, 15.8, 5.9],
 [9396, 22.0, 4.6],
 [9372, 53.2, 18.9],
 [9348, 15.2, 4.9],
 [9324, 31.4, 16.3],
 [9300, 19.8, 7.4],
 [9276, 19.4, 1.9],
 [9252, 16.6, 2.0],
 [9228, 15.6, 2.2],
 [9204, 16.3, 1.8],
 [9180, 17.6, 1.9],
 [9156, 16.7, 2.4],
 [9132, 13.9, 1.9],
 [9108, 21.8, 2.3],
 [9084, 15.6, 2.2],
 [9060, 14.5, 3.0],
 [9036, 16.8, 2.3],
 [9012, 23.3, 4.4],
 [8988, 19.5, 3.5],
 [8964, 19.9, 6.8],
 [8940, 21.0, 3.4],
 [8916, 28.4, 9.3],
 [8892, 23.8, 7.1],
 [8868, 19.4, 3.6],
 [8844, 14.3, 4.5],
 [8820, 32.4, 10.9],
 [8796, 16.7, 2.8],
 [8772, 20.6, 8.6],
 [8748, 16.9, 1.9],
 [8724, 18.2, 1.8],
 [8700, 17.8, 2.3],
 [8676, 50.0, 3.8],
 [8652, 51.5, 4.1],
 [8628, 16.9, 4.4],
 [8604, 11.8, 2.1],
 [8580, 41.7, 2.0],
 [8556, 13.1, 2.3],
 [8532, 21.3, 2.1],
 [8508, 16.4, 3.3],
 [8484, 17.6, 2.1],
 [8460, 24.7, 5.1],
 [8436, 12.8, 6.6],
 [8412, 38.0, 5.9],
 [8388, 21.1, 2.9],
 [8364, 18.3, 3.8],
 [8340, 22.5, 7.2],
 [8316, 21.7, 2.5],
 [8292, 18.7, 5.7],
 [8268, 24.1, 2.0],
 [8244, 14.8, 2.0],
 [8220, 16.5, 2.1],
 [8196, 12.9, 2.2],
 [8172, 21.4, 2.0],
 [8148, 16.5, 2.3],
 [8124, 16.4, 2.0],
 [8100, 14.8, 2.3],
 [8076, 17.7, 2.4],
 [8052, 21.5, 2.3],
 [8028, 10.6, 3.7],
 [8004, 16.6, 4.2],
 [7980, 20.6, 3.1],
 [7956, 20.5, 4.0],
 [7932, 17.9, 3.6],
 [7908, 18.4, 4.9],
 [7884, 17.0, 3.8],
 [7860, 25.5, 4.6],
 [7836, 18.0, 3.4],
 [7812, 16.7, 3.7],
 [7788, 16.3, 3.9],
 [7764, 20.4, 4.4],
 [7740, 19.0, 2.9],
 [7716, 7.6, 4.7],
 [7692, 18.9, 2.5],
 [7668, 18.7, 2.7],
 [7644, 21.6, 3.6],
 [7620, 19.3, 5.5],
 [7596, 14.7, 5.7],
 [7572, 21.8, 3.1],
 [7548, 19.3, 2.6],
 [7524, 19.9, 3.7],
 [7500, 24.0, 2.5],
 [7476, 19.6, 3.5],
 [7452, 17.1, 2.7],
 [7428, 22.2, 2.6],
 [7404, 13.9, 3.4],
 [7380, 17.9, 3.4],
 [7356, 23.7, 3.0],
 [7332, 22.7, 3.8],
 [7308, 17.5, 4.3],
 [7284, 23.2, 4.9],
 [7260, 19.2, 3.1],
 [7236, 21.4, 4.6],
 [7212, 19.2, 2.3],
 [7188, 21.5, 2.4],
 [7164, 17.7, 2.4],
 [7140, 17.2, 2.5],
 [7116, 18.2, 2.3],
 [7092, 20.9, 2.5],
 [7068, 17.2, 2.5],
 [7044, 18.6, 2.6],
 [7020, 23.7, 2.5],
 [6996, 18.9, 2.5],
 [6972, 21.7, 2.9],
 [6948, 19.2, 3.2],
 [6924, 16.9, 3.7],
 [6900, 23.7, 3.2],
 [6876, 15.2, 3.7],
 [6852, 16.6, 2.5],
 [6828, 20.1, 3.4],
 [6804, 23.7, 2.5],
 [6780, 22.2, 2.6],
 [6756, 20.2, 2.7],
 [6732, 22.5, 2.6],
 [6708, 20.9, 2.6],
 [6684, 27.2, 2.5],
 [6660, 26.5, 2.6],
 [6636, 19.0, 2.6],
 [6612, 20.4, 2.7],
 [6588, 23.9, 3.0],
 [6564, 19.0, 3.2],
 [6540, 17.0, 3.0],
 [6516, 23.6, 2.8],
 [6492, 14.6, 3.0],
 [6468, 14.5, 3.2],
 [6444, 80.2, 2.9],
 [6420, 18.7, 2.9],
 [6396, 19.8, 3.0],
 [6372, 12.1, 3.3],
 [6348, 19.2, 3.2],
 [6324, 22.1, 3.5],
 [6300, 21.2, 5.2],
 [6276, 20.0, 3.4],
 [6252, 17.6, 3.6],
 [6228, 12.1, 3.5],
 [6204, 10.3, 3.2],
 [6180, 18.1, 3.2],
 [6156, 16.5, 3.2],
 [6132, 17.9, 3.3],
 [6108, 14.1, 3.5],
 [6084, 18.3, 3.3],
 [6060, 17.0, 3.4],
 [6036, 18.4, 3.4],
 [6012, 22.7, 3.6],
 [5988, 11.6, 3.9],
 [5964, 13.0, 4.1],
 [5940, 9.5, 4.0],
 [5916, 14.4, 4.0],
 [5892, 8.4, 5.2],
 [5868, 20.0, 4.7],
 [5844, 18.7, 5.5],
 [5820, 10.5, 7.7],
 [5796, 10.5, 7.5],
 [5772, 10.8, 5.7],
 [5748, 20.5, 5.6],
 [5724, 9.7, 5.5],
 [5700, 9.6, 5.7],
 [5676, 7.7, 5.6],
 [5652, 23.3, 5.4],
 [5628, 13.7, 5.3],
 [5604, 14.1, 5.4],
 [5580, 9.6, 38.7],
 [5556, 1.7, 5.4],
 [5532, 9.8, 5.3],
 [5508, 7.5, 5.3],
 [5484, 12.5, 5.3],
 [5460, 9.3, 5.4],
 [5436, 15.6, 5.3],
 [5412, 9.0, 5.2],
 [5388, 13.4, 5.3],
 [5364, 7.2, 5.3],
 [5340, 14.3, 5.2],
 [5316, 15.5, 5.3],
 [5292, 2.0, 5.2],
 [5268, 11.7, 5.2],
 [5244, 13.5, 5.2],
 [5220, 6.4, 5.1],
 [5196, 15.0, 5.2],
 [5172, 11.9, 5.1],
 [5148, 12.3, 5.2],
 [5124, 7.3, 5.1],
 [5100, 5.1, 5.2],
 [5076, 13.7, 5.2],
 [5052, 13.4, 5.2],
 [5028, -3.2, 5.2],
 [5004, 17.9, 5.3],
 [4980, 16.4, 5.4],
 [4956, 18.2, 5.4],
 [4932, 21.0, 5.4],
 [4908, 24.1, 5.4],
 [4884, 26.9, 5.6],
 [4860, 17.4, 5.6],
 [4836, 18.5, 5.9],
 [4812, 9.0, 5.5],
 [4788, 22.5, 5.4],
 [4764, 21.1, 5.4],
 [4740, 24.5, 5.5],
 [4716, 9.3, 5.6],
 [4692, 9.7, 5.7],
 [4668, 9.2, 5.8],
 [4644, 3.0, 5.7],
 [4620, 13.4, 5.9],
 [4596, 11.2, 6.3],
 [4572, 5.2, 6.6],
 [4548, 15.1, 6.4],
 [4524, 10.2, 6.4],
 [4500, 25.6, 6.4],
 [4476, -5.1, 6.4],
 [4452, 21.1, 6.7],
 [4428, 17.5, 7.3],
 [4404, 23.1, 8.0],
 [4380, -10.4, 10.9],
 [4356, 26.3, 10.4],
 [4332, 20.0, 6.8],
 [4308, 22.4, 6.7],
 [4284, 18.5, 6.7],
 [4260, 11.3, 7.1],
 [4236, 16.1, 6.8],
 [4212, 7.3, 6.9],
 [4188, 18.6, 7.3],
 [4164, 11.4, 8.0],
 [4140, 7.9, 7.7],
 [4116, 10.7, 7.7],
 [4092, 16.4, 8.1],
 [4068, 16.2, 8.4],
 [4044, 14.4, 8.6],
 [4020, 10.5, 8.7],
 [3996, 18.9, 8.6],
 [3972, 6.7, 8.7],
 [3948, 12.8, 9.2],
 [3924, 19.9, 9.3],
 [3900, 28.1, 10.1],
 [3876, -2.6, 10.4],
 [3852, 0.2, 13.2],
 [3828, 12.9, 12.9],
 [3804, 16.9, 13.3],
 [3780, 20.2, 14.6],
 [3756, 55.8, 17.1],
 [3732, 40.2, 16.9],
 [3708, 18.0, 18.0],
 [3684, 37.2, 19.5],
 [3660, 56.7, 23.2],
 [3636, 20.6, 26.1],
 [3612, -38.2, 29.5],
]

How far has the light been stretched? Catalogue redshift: 0.73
